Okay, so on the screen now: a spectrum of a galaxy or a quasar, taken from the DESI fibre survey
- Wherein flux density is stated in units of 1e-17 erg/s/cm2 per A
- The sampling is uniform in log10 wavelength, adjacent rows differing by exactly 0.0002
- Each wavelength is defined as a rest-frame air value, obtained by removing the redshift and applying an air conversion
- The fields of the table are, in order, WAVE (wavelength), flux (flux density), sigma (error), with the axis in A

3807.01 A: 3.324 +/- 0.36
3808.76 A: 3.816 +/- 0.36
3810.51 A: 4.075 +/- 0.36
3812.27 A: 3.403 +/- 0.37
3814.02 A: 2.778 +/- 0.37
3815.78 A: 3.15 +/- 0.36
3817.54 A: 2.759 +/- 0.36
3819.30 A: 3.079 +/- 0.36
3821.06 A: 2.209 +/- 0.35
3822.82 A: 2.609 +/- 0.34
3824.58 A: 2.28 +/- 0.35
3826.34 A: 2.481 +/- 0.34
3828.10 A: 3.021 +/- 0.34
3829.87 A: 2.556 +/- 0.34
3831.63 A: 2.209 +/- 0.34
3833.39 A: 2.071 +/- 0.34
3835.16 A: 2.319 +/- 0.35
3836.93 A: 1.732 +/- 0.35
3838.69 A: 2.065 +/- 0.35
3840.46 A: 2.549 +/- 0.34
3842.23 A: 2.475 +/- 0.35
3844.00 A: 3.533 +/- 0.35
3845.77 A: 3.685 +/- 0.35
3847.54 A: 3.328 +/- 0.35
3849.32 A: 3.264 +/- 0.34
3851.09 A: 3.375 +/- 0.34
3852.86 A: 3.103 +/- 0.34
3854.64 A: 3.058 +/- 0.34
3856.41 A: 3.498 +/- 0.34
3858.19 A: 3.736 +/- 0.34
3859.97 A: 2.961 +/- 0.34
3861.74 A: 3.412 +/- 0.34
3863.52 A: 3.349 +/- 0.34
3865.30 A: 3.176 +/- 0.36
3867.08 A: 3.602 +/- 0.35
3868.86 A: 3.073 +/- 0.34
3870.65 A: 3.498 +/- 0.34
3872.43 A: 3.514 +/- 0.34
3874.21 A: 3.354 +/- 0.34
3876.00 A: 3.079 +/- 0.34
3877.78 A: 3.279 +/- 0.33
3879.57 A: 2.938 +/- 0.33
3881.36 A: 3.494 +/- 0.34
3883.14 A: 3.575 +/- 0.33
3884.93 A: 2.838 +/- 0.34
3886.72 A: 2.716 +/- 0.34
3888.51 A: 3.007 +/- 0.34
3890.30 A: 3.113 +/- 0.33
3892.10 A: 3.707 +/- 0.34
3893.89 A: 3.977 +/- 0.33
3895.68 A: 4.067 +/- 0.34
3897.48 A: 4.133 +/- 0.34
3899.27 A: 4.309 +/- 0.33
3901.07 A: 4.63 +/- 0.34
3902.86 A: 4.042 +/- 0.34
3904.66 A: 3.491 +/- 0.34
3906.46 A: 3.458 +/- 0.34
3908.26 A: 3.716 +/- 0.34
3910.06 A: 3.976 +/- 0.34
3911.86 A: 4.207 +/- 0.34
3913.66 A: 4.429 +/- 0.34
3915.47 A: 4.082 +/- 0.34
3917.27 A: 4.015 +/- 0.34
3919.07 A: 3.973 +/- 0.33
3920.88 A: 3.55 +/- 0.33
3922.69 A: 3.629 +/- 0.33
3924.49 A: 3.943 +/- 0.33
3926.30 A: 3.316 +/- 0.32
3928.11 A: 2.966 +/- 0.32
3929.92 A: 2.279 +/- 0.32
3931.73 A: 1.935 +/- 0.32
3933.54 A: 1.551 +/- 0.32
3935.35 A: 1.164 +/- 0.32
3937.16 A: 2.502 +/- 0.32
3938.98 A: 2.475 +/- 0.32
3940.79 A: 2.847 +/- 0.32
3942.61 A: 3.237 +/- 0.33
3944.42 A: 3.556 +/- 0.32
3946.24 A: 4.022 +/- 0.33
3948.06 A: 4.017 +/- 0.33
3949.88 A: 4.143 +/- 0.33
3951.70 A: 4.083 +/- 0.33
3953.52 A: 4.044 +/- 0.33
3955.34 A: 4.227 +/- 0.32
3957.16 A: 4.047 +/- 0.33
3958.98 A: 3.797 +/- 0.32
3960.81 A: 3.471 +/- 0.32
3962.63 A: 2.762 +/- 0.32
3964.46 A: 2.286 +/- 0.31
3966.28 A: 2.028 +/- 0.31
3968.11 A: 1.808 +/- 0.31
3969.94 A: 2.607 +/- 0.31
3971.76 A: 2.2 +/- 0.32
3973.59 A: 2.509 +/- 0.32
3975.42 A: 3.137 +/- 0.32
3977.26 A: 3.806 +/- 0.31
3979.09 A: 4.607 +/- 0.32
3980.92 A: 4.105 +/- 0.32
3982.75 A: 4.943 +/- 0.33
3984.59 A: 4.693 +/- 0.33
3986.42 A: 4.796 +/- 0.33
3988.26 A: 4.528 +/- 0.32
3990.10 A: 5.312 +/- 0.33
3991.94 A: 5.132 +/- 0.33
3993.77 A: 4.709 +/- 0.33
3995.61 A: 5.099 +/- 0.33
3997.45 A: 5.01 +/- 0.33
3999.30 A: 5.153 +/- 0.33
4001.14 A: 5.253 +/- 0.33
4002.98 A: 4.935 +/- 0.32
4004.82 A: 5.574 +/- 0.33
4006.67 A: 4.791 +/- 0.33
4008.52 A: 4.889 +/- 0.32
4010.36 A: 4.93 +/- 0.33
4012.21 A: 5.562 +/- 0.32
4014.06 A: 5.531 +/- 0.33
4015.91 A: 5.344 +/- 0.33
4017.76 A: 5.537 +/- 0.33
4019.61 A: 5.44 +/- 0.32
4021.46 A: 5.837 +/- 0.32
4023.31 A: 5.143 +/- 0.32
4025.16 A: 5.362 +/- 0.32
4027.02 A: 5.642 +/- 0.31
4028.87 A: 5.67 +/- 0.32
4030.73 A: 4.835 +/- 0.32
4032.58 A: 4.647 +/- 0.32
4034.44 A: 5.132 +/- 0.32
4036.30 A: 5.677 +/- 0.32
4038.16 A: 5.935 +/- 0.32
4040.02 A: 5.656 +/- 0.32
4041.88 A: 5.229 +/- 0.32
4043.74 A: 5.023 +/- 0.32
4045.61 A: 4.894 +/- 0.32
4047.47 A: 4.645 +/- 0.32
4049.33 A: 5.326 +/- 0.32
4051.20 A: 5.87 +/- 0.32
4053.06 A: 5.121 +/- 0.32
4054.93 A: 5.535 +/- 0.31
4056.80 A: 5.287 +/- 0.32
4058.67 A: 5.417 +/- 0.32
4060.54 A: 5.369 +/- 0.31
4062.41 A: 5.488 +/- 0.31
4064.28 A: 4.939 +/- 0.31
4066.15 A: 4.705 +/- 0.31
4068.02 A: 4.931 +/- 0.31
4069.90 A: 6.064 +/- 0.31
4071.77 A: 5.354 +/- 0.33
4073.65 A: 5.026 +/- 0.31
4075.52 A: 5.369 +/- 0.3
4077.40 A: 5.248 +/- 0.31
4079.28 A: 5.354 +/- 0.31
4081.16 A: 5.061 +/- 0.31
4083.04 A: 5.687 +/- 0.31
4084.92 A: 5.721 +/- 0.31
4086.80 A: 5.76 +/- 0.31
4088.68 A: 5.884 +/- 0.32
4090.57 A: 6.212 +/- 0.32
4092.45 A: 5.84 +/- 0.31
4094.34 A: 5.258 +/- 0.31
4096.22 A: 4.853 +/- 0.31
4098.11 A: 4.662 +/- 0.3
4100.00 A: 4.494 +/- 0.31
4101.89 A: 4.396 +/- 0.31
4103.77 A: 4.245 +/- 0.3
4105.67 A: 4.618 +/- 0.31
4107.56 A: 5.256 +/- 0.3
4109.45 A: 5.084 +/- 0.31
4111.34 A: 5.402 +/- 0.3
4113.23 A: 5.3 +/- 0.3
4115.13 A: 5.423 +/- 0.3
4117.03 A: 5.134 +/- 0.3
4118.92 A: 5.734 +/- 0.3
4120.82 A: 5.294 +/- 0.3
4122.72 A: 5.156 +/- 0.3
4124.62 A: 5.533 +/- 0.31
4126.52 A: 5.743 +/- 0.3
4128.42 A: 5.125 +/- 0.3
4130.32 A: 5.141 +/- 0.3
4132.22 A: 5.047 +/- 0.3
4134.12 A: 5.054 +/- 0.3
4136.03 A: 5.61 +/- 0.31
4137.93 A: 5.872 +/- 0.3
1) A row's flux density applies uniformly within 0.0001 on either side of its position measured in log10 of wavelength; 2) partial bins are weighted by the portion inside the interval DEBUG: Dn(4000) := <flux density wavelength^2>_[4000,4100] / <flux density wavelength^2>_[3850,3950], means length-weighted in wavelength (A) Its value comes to 1.7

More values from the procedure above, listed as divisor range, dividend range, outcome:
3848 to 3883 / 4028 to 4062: 1.75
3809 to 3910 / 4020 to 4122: 1.84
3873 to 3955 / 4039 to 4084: 1.65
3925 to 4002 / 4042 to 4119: 1.55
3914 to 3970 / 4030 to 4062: 1.74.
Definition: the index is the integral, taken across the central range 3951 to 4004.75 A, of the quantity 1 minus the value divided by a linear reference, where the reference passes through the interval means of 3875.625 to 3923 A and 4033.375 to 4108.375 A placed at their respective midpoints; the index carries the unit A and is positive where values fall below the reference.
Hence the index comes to 5.3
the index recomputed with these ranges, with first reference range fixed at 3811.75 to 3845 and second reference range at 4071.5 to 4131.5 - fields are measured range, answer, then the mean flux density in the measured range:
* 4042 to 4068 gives -2.1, 5.19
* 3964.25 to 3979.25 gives 4.8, 2.71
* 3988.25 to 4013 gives -4.7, 5.08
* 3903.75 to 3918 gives -2.2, 3.92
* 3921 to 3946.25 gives 5.7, 2.8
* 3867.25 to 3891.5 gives -1.0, 3.21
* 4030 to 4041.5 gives -1.7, 5.32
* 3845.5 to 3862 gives -2.9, 3.33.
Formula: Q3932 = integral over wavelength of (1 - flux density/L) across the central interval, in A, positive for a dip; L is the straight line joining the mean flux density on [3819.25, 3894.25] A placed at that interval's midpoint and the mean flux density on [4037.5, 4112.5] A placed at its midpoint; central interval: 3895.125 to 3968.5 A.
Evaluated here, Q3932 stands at 6.4 A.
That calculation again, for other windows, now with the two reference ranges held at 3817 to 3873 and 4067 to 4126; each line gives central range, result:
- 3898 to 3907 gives -1.4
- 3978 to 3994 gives -1.9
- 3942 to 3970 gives 3.8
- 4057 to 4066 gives -0.6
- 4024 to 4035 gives -1.4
